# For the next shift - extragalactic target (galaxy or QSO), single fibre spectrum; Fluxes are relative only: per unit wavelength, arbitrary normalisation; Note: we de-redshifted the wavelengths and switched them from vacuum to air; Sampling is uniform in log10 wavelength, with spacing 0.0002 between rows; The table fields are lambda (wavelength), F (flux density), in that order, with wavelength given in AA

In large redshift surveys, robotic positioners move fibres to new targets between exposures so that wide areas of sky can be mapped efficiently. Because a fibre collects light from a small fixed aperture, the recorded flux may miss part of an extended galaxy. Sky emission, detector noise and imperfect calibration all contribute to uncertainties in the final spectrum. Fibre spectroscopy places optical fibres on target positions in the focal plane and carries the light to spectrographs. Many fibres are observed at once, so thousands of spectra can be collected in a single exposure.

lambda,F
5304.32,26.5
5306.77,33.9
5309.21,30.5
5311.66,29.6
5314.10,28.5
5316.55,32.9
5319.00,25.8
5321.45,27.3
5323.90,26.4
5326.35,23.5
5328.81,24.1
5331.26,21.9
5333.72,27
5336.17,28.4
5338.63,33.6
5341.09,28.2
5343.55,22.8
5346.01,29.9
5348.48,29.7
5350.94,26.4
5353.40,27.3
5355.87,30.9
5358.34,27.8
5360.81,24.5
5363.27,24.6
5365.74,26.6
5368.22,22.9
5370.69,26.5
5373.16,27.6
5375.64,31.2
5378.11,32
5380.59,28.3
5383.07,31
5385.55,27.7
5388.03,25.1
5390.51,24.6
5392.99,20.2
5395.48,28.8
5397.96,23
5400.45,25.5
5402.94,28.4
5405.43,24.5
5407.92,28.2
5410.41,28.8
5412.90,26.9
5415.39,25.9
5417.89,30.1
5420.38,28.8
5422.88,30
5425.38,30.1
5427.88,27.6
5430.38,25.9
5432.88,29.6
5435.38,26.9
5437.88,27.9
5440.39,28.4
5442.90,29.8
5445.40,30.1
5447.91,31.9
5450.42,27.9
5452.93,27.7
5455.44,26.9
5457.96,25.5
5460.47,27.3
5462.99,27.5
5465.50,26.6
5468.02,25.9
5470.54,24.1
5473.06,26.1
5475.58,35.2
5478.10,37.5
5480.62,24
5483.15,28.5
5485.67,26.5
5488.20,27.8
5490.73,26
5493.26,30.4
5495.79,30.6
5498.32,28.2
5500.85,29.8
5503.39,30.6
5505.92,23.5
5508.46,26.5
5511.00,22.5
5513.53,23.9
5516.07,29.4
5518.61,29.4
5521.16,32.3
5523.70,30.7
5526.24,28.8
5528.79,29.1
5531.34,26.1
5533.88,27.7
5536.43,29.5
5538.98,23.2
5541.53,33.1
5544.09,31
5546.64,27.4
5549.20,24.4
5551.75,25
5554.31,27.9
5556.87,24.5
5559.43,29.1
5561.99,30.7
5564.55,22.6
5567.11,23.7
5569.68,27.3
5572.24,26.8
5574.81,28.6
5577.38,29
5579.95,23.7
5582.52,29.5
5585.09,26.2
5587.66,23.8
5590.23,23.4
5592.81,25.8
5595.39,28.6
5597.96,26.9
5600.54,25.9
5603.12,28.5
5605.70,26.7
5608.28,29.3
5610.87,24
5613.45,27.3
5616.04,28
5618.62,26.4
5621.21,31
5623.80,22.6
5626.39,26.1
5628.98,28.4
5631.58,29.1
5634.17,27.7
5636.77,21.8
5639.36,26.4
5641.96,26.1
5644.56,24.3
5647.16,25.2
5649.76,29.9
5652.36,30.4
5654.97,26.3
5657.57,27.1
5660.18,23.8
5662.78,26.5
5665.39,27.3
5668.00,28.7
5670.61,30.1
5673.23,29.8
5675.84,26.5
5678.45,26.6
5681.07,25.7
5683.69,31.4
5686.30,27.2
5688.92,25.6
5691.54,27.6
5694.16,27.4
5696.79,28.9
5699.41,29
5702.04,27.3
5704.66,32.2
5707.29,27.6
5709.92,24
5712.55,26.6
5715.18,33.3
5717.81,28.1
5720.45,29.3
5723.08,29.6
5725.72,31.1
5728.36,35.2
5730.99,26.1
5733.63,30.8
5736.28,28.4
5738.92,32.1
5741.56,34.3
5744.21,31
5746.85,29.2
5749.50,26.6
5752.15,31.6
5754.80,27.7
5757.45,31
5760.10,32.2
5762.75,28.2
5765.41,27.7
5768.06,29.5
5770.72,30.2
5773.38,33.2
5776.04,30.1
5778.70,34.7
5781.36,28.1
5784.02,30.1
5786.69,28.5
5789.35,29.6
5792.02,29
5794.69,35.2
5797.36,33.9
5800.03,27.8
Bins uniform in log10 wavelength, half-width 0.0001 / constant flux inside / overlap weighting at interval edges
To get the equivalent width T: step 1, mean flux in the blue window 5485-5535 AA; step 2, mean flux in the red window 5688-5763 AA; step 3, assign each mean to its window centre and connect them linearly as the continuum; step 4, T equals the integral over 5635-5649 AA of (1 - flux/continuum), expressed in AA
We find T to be 1.9 AA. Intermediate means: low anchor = 28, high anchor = 29.4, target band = 25.1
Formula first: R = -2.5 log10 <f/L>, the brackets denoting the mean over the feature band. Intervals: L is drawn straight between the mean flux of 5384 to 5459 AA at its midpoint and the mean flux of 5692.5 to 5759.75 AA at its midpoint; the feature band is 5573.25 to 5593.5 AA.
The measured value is 0.09 mag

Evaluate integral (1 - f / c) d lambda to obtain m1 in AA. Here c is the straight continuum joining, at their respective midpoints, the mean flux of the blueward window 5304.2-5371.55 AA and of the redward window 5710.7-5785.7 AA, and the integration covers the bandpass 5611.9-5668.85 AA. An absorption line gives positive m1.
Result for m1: 5.1 AA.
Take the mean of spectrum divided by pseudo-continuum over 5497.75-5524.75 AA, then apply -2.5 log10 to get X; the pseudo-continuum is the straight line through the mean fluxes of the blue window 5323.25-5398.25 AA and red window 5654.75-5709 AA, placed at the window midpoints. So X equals -0.02 mag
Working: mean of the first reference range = 26.9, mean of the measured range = 27.9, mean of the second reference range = 27.7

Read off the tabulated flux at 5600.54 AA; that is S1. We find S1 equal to 25.9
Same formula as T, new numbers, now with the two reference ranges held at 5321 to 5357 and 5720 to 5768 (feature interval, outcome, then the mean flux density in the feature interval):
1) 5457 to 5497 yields 0.07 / 28.1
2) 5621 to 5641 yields 1.98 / 26.4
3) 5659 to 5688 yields 1.97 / 27.6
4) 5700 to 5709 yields 0.31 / 28.8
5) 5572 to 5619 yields 3.67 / 26.8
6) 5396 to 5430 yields 0.22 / 27.5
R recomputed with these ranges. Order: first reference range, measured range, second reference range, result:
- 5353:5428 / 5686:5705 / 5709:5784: 0.06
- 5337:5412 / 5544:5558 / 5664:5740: 0.07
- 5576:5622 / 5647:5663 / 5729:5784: 0.03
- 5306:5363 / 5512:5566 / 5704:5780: 0.04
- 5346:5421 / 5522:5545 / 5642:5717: -0.05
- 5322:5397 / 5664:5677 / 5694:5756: 0.02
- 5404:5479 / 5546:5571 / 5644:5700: 0.07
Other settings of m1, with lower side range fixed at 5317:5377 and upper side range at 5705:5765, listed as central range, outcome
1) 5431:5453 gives -1.0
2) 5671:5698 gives 1.5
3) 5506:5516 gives 1.2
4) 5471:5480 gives -1.2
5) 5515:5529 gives -0.9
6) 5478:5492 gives 0.2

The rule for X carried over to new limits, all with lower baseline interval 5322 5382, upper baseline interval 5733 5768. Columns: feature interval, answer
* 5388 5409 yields 0.09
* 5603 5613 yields 0.08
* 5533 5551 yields 0.02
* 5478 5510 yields 0.00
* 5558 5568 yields 0.08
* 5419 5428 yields -0.06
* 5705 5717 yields 0.06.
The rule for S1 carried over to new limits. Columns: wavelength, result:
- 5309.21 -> 30.5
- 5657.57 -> 27.1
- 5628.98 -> 28.4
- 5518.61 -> 29.4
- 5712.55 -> 26.6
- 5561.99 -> 30.7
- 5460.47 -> 27.3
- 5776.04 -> 30.1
